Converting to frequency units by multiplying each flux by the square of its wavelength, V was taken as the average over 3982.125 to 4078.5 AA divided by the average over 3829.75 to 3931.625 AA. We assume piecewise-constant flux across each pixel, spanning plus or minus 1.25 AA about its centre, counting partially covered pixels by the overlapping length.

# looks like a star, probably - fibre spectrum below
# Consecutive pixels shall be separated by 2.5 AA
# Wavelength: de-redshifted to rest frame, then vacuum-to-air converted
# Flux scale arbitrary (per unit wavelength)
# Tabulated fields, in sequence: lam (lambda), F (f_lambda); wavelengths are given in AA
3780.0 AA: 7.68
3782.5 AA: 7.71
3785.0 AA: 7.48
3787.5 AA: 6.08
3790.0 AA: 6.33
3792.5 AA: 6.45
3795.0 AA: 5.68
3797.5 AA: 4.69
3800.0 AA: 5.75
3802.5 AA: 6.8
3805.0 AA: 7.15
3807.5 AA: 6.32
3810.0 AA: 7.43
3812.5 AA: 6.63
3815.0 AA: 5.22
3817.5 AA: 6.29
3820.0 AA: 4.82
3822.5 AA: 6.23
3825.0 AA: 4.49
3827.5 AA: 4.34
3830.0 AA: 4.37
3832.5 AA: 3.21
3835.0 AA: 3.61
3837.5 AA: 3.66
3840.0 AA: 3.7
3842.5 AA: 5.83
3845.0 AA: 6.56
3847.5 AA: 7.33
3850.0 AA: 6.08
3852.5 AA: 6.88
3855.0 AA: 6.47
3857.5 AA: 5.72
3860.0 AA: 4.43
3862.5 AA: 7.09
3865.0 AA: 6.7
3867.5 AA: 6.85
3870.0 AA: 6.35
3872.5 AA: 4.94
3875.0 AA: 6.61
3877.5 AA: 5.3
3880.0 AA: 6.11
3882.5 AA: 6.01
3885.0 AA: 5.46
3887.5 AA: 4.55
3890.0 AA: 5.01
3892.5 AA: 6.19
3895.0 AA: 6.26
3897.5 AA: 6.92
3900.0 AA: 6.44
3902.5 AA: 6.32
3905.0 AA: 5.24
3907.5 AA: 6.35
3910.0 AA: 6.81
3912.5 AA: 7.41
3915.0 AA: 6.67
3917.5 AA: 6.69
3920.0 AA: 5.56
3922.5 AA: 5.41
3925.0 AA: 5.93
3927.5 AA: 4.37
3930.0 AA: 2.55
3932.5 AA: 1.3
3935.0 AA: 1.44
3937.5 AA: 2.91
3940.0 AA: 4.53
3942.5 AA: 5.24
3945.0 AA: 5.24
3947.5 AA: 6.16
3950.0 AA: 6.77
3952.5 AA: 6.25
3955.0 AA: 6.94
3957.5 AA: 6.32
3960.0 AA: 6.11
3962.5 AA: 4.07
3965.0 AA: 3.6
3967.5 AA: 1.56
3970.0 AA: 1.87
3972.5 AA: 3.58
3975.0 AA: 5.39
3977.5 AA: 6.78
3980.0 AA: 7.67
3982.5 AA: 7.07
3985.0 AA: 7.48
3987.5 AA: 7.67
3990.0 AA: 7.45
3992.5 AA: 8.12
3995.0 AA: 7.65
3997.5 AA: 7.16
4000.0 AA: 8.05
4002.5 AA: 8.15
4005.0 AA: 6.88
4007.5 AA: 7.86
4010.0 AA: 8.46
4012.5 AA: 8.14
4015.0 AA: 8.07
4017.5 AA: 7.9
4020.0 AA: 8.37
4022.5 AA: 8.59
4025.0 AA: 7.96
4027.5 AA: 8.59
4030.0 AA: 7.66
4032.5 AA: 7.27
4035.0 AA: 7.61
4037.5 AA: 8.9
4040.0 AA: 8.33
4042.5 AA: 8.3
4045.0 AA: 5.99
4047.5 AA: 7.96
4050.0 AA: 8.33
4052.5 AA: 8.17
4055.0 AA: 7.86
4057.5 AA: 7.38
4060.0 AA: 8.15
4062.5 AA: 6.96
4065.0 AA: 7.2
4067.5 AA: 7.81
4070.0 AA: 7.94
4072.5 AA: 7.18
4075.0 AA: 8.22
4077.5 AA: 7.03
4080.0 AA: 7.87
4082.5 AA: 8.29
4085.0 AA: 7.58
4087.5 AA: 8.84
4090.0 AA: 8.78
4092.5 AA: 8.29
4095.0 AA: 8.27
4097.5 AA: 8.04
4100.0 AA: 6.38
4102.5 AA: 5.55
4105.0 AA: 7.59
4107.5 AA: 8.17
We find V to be 1.47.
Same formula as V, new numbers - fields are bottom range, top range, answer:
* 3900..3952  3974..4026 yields 1.54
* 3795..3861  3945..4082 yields 1.41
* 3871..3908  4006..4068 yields 1.46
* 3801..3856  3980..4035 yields 1.53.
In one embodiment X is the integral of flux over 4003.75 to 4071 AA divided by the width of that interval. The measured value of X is 7.88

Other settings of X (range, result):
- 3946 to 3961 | 6.41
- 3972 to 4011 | 7.28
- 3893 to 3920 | 6.46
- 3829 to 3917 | 5.82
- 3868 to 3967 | 5.43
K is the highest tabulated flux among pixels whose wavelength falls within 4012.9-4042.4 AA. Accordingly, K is 8.9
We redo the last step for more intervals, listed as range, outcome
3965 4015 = 8.46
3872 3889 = 6.61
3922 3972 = 6.94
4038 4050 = 8.33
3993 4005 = 8.15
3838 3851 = 7.33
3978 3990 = 7.67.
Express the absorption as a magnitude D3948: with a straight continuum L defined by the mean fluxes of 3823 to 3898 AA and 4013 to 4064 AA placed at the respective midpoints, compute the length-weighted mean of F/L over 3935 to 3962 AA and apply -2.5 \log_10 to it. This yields 0.24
